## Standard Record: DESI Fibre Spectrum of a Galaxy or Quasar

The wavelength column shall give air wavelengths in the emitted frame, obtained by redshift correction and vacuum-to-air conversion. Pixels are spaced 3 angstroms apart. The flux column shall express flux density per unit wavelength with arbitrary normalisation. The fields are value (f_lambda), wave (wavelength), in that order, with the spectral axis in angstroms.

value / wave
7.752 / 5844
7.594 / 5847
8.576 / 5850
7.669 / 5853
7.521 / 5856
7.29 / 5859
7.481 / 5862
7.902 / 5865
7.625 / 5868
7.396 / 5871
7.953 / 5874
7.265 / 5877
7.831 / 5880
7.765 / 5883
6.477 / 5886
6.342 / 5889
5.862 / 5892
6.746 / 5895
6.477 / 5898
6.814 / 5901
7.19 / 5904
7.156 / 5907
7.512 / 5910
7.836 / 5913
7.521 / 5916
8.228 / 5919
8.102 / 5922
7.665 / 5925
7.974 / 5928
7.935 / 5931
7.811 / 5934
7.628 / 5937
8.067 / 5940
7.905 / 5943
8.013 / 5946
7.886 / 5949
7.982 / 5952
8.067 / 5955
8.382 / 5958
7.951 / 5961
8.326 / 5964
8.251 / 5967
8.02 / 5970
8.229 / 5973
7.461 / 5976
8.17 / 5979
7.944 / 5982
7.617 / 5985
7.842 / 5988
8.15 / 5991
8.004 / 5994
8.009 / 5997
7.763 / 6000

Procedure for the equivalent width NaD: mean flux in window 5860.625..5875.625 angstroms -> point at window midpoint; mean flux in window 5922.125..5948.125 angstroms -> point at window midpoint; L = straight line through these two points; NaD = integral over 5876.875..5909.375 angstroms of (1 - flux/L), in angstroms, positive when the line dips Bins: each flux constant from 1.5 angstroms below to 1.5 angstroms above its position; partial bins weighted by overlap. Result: 3.55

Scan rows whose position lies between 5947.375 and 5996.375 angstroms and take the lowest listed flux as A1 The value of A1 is 7.461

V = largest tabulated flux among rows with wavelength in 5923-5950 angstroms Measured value 8.067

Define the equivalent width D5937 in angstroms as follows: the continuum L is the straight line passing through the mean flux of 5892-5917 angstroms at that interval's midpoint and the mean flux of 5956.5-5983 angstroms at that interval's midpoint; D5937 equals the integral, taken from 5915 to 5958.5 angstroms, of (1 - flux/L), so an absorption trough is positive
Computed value -2.1 angstroms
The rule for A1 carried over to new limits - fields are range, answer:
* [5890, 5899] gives 5.862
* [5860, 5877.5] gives 7.265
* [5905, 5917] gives 7.156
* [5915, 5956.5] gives 7.521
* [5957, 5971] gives 7.951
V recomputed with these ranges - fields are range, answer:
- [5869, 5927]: 8.228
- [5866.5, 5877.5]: 7.953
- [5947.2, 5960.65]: 8.382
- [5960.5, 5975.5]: 8.326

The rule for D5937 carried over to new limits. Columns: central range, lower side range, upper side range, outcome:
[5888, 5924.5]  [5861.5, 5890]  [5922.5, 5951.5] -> 2.31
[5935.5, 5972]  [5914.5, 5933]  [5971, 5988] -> -0.69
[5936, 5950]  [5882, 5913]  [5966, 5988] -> -0.80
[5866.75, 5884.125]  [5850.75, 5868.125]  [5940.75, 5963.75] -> 0.13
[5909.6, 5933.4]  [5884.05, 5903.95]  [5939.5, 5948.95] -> -1.76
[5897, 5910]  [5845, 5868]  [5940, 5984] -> 1.43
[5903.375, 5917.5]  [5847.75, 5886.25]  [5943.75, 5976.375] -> 0.68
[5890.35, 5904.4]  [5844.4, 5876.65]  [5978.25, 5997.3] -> 2.16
